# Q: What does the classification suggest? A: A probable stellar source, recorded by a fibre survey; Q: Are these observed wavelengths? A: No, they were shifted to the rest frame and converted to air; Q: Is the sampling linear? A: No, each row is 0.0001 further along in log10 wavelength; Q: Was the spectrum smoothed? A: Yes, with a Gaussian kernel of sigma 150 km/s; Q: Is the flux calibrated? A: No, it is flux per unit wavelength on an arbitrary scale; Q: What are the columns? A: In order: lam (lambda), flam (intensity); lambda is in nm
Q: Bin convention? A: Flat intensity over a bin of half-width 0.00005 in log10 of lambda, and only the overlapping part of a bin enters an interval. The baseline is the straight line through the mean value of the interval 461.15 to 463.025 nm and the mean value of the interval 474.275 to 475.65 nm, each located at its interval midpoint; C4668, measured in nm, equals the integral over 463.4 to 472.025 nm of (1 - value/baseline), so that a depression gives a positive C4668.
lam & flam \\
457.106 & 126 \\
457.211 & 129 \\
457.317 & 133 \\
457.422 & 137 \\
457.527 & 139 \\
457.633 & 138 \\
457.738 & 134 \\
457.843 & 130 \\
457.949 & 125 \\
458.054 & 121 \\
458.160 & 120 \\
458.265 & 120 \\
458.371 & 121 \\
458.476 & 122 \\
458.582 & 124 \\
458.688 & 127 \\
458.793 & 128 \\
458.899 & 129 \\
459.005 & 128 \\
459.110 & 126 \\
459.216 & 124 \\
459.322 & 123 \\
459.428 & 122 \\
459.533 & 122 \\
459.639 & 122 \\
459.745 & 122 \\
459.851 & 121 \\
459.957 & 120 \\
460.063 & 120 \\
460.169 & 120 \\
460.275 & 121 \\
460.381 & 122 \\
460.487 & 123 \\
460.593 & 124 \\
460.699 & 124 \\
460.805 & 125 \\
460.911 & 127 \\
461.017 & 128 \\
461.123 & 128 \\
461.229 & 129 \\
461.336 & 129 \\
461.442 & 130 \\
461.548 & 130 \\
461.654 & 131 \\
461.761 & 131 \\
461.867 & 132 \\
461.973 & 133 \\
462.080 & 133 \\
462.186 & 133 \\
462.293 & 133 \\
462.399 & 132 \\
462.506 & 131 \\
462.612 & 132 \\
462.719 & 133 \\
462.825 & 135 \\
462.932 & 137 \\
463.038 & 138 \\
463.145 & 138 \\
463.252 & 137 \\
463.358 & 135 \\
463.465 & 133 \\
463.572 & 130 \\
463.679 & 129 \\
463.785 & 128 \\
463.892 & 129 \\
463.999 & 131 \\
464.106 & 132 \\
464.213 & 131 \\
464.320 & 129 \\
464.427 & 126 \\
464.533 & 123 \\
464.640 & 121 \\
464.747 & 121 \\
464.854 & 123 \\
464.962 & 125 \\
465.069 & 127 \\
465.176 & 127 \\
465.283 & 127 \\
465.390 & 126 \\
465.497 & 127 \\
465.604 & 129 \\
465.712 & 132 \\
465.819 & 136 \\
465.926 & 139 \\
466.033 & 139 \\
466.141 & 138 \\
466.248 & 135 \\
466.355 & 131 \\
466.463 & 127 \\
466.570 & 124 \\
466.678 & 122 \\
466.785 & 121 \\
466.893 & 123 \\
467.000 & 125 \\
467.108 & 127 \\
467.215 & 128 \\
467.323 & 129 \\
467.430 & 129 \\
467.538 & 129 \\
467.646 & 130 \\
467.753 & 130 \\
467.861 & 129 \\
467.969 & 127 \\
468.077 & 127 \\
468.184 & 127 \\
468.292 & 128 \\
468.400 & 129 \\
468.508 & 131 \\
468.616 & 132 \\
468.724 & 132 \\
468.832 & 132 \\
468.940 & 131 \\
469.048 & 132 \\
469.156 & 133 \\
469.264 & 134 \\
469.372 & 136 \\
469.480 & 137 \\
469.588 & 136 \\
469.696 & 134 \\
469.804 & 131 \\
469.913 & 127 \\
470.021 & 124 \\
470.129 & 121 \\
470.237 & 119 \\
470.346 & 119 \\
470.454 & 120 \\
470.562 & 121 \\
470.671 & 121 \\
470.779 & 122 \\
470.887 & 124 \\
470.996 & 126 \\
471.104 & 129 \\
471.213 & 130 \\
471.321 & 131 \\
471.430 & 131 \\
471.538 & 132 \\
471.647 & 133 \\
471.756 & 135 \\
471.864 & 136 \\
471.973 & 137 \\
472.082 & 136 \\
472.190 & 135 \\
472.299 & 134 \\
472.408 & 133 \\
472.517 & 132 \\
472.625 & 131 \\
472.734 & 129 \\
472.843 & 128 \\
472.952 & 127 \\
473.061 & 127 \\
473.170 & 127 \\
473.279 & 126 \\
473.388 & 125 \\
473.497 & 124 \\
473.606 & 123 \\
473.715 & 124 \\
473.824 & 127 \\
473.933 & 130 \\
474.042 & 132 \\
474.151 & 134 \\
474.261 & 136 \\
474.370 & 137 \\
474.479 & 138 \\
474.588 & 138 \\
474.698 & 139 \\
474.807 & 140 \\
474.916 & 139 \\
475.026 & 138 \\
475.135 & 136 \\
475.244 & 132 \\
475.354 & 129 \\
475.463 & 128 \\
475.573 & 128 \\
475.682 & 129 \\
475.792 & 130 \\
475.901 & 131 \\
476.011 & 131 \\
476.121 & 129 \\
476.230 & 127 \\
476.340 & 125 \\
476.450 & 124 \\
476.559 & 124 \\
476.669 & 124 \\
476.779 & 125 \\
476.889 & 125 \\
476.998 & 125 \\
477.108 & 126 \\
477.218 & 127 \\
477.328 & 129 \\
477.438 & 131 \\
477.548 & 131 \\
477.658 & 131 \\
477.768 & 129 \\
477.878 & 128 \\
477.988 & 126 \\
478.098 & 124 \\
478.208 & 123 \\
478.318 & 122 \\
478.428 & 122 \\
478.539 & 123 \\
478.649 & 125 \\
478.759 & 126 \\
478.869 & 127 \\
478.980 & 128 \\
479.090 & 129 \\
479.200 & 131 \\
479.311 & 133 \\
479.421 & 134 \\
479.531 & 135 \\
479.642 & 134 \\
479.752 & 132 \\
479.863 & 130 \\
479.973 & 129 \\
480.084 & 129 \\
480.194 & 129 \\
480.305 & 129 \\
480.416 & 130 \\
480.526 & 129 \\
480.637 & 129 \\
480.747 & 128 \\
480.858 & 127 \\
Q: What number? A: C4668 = 0.30 nm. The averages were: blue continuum 132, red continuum 135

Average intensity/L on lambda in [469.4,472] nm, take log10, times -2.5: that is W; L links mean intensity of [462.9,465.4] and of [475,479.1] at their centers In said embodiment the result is 0.00 mag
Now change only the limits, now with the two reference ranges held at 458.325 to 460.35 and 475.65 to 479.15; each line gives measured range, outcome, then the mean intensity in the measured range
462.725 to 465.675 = -0.045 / 129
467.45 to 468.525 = -0.031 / 129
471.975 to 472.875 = -0.058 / 133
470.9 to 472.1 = -0.053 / 132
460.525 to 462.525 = -0.051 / 130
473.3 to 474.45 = -0.028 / 129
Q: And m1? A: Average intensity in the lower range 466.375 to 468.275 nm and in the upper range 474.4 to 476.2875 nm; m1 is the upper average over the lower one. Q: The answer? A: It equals 1.05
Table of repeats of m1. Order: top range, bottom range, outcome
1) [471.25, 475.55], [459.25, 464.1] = 1.03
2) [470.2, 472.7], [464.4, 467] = 1.01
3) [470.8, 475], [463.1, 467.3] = 1.02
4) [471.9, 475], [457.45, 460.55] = 1.06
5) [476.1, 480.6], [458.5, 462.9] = 1.01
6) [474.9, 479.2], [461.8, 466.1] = 0.98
